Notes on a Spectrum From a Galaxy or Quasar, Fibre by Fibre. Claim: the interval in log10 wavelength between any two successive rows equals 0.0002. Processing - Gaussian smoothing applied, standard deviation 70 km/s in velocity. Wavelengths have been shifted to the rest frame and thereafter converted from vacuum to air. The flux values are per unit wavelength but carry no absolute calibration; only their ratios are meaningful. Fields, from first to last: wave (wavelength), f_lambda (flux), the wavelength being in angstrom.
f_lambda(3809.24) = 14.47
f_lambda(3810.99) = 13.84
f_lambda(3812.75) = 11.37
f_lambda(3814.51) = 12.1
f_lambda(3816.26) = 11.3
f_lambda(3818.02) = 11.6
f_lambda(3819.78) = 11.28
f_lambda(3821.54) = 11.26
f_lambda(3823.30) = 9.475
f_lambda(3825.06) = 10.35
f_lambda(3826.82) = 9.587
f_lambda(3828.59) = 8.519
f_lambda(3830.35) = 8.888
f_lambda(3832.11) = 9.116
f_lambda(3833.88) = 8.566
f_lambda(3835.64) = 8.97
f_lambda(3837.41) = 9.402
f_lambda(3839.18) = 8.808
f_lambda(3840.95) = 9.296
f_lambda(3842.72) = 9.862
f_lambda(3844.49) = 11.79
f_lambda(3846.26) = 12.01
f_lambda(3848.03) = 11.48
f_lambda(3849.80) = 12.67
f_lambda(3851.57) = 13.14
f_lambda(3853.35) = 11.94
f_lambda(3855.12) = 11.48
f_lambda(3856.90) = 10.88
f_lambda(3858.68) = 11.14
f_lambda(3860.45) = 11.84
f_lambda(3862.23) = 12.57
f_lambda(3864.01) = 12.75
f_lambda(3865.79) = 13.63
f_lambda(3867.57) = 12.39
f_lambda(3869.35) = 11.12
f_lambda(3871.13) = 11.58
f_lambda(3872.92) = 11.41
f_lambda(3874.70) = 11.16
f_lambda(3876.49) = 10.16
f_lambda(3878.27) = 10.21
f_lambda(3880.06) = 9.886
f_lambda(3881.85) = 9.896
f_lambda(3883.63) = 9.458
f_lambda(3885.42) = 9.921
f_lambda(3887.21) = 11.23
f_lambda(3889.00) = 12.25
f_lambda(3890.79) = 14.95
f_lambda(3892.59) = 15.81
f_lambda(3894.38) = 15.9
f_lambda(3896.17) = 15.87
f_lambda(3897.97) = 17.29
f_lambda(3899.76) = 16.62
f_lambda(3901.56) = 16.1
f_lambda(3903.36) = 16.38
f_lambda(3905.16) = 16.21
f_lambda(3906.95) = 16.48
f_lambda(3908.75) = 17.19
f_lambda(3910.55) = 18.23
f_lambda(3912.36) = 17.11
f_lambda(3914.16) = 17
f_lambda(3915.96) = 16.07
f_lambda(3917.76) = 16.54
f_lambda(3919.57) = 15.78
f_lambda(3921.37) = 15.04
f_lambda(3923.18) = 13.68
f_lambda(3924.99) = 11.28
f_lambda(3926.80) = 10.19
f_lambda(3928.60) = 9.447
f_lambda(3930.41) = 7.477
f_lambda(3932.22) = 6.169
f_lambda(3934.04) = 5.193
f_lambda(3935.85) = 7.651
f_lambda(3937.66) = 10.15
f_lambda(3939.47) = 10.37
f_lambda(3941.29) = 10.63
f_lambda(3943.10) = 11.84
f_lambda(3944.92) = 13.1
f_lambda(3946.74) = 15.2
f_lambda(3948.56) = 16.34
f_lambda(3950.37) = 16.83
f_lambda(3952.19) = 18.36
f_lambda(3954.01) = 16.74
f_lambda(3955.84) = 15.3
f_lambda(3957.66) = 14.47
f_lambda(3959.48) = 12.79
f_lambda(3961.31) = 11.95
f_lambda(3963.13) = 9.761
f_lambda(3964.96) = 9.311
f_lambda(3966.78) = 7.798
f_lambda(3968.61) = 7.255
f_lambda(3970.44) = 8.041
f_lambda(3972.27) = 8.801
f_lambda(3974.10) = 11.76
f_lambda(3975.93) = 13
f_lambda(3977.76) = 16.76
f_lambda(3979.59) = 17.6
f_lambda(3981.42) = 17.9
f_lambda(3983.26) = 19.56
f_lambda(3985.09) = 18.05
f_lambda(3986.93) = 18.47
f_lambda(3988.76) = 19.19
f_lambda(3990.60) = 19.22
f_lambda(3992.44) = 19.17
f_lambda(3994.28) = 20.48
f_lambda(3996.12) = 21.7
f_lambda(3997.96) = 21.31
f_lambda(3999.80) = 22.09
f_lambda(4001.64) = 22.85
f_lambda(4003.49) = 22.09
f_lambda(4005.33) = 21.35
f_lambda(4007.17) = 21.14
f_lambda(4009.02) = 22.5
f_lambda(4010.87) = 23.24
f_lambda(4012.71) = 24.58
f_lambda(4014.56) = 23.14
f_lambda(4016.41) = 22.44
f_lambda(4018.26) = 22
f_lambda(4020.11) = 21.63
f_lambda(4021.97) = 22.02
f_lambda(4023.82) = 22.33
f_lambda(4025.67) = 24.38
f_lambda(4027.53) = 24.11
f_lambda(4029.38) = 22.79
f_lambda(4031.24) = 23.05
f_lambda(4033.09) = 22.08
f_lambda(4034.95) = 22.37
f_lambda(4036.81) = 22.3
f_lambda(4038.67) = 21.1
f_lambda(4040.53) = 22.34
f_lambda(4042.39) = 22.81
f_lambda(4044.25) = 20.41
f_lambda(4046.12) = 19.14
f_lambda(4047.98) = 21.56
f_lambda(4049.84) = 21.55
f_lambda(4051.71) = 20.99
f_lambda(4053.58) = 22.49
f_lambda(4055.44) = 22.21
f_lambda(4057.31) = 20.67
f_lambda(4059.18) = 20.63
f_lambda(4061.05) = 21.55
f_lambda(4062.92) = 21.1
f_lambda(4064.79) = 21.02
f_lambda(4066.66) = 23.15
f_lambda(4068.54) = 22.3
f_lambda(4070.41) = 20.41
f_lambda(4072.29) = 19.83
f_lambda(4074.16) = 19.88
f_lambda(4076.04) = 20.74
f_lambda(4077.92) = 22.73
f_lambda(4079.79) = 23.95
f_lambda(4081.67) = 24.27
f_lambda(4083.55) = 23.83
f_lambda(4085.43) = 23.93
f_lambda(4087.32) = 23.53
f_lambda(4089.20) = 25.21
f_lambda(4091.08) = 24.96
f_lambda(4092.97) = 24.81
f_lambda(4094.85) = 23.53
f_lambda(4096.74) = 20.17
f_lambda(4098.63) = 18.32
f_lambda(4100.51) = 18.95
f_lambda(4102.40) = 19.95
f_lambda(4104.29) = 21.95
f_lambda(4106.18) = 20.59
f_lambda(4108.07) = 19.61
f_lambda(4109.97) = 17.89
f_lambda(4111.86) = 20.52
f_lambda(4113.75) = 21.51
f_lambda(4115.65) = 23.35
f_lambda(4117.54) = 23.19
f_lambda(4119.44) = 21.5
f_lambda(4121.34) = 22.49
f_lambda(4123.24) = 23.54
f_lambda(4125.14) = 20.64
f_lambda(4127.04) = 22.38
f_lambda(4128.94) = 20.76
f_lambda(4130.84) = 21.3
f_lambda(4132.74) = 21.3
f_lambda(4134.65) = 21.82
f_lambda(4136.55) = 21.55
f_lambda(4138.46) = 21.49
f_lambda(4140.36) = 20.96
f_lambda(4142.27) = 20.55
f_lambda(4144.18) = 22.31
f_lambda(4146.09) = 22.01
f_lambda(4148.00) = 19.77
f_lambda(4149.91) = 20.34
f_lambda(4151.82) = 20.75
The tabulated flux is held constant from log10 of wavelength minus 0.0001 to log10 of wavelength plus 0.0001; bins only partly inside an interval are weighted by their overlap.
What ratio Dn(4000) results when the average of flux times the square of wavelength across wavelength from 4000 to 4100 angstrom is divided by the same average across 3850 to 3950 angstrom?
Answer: 1.87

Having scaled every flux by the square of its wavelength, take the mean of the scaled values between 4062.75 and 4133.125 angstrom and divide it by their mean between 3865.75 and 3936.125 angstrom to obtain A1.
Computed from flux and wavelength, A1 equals 1.85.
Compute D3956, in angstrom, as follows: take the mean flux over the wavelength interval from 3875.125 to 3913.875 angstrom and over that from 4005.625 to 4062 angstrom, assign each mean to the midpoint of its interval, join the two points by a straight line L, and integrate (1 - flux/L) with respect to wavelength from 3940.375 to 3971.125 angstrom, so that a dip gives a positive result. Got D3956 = 8.48 angstrom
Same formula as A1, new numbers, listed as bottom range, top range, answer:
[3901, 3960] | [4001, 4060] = 1.70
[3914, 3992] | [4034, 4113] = 1.74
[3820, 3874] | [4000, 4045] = 2.26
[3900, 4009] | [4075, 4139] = 1.58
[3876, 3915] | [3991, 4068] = 1.64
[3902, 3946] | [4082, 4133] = 1.86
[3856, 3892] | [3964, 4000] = 1.46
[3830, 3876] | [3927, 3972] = 1.07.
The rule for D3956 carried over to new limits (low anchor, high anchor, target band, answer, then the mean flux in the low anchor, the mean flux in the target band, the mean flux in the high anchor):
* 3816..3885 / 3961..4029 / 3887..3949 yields 2.5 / 10.8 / 13.6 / 18.5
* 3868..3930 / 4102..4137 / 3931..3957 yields 5.0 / 13.7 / 12.4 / 21.4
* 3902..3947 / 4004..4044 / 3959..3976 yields 7.2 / 13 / 9.83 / 22.5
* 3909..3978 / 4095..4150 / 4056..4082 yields -4.2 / 12.5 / 21.5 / 21.1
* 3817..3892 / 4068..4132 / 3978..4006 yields -4.8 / 10.9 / 20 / 21.8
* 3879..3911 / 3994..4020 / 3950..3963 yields 2.7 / 14.4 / 14.8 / 22.2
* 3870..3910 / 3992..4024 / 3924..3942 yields 8.4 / 13.5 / 8.86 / 22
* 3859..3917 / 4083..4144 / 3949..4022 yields -0.9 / 13.7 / 17.5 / 21.7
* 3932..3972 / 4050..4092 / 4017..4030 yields -3.4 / 11.6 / 22.7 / 22.2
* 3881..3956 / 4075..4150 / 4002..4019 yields -4.9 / 13.6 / 22.5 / 21.8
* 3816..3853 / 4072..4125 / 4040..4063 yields -1.7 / 10.4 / 21.3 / 22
